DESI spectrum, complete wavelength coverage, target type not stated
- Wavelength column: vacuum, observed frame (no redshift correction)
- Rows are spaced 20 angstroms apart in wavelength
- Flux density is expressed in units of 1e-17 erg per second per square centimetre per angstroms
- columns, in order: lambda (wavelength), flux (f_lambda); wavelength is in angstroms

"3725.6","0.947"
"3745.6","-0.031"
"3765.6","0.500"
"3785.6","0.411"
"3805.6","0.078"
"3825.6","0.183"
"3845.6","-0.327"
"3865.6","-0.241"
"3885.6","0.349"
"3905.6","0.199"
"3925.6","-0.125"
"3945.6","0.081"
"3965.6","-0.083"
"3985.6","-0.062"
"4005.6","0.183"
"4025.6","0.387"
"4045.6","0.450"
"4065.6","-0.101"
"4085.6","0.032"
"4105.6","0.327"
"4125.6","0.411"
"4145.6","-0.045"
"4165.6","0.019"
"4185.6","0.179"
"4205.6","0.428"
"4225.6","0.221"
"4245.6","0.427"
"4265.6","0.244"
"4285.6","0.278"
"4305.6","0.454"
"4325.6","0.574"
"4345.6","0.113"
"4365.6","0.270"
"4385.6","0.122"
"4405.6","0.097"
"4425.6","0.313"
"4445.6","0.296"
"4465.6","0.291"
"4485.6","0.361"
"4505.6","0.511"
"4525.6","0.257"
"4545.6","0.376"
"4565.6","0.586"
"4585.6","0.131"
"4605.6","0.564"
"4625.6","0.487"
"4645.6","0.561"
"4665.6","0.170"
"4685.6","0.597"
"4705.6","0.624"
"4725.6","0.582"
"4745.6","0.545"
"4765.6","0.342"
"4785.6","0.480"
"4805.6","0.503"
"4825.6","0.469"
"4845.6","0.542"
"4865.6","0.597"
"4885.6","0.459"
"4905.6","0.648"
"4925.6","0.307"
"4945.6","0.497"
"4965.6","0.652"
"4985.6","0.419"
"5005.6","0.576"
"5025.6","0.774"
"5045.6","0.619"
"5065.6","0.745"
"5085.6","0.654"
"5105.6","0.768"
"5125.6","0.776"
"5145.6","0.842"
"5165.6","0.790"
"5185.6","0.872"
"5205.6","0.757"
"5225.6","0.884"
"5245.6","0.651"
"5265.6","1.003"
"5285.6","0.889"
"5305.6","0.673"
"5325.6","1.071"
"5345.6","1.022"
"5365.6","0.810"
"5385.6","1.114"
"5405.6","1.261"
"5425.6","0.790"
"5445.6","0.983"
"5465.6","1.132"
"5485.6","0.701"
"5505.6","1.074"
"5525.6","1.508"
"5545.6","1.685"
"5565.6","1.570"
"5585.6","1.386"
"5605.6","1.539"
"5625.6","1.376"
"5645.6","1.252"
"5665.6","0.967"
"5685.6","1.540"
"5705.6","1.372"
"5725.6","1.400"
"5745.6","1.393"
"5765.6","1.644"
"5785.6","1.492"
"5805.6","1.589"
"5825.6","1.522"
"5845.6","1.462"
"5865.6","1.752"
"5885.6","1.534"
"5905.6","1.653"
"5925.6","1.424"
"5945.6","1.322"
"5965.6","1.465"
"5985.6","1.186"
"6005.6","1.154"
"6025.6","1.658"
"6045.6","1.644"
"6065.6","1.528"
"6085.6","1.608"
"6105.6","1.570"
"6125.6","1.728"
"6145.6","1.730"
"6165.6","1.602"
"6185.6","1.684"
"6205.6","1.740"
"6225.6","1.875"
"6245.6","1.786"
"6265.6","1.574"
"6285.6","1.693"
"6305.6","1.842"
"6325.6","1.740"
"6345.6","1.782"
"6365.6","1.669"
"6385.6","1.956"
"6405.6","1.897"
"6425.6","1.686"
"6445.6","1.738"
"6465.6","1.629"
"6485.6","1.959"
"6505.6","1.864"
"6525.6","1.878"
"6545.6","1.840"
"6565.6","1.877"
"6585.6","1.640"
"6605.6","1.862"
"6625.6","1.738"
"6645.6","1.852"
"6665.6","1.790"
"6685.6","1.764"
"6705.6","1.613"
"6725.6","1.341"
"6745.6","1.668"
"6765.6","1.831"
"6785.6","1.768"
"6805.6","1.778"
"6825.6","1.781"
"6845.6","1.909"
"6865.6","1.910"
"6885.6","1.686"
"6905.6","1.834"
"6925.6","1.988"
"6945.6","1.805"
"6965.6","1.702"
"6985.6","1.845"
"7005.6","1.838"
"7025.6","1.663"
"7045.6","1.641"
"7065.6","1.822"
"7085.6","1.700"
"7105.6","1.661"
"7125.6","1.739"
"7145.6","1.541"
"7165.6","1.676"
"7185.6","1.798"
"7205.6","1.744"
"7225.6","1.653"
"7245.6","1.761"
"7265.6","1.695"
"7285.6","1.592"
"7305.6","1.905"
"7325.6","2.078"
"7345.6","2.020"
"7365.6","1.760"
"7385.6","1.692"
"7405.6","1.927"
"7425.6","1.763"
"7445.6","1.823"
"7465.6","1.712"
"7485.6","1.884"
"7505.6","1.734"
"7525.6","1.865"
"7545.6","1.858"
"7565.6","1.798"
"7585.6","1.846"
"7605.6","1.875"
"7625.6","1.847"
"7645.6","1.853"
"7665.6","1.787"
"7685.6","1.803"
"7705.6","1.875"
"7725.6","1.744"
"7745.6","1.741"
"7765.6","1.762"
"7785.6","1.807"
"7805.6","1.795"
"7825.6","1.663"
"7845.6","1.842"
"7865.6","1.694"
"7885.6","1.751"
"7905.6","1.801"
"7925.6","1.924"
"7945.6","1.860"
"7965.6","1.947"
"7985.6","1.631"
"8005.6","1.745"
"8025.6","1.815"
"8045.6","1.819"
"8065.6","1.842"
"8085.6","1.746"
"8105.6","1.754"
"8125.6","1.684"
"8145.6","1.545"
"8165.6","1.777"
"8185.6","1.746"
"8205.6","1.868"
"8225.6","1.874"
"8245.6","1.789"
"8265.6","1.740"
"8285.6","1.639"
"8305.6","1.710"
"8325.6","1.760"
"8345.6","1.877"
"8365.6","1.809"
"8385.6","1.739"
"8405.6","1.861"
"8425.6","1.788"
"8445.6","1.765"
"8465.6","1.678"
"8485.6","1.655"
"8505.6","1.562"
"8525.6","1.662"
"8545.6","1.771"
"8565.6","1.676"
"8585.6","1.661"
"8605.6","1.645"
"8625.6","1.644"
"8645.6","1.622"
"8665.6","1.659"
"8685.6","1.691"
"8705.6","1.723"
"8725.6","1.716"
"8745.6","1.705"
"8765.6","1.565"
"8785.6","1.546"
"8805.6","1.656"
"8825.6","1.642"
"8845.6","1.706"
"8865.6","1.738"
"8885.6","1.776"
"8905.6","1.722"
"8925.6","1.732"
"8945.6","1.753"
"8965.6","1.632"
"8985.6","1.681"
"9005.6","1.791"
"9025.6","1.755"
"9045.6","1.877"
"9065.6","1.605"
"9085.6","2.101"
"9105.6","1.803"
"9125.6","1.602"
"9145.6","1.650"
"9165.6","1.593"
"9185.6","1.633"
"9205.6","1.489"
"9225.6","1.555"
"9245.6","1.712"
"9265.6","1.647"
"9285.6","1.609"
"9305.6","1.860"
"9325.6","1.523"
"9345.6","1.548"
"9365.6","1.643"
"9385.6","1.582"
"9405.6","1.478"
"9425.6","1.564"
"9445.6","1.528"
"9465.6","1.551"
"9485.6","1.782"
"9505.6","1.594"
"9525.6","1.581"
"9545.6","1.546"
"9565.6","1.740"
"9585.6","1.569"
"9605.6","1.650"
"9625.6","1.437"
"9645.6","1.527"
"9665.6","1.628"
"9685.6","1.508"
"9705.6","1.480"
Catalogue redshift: 0.38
